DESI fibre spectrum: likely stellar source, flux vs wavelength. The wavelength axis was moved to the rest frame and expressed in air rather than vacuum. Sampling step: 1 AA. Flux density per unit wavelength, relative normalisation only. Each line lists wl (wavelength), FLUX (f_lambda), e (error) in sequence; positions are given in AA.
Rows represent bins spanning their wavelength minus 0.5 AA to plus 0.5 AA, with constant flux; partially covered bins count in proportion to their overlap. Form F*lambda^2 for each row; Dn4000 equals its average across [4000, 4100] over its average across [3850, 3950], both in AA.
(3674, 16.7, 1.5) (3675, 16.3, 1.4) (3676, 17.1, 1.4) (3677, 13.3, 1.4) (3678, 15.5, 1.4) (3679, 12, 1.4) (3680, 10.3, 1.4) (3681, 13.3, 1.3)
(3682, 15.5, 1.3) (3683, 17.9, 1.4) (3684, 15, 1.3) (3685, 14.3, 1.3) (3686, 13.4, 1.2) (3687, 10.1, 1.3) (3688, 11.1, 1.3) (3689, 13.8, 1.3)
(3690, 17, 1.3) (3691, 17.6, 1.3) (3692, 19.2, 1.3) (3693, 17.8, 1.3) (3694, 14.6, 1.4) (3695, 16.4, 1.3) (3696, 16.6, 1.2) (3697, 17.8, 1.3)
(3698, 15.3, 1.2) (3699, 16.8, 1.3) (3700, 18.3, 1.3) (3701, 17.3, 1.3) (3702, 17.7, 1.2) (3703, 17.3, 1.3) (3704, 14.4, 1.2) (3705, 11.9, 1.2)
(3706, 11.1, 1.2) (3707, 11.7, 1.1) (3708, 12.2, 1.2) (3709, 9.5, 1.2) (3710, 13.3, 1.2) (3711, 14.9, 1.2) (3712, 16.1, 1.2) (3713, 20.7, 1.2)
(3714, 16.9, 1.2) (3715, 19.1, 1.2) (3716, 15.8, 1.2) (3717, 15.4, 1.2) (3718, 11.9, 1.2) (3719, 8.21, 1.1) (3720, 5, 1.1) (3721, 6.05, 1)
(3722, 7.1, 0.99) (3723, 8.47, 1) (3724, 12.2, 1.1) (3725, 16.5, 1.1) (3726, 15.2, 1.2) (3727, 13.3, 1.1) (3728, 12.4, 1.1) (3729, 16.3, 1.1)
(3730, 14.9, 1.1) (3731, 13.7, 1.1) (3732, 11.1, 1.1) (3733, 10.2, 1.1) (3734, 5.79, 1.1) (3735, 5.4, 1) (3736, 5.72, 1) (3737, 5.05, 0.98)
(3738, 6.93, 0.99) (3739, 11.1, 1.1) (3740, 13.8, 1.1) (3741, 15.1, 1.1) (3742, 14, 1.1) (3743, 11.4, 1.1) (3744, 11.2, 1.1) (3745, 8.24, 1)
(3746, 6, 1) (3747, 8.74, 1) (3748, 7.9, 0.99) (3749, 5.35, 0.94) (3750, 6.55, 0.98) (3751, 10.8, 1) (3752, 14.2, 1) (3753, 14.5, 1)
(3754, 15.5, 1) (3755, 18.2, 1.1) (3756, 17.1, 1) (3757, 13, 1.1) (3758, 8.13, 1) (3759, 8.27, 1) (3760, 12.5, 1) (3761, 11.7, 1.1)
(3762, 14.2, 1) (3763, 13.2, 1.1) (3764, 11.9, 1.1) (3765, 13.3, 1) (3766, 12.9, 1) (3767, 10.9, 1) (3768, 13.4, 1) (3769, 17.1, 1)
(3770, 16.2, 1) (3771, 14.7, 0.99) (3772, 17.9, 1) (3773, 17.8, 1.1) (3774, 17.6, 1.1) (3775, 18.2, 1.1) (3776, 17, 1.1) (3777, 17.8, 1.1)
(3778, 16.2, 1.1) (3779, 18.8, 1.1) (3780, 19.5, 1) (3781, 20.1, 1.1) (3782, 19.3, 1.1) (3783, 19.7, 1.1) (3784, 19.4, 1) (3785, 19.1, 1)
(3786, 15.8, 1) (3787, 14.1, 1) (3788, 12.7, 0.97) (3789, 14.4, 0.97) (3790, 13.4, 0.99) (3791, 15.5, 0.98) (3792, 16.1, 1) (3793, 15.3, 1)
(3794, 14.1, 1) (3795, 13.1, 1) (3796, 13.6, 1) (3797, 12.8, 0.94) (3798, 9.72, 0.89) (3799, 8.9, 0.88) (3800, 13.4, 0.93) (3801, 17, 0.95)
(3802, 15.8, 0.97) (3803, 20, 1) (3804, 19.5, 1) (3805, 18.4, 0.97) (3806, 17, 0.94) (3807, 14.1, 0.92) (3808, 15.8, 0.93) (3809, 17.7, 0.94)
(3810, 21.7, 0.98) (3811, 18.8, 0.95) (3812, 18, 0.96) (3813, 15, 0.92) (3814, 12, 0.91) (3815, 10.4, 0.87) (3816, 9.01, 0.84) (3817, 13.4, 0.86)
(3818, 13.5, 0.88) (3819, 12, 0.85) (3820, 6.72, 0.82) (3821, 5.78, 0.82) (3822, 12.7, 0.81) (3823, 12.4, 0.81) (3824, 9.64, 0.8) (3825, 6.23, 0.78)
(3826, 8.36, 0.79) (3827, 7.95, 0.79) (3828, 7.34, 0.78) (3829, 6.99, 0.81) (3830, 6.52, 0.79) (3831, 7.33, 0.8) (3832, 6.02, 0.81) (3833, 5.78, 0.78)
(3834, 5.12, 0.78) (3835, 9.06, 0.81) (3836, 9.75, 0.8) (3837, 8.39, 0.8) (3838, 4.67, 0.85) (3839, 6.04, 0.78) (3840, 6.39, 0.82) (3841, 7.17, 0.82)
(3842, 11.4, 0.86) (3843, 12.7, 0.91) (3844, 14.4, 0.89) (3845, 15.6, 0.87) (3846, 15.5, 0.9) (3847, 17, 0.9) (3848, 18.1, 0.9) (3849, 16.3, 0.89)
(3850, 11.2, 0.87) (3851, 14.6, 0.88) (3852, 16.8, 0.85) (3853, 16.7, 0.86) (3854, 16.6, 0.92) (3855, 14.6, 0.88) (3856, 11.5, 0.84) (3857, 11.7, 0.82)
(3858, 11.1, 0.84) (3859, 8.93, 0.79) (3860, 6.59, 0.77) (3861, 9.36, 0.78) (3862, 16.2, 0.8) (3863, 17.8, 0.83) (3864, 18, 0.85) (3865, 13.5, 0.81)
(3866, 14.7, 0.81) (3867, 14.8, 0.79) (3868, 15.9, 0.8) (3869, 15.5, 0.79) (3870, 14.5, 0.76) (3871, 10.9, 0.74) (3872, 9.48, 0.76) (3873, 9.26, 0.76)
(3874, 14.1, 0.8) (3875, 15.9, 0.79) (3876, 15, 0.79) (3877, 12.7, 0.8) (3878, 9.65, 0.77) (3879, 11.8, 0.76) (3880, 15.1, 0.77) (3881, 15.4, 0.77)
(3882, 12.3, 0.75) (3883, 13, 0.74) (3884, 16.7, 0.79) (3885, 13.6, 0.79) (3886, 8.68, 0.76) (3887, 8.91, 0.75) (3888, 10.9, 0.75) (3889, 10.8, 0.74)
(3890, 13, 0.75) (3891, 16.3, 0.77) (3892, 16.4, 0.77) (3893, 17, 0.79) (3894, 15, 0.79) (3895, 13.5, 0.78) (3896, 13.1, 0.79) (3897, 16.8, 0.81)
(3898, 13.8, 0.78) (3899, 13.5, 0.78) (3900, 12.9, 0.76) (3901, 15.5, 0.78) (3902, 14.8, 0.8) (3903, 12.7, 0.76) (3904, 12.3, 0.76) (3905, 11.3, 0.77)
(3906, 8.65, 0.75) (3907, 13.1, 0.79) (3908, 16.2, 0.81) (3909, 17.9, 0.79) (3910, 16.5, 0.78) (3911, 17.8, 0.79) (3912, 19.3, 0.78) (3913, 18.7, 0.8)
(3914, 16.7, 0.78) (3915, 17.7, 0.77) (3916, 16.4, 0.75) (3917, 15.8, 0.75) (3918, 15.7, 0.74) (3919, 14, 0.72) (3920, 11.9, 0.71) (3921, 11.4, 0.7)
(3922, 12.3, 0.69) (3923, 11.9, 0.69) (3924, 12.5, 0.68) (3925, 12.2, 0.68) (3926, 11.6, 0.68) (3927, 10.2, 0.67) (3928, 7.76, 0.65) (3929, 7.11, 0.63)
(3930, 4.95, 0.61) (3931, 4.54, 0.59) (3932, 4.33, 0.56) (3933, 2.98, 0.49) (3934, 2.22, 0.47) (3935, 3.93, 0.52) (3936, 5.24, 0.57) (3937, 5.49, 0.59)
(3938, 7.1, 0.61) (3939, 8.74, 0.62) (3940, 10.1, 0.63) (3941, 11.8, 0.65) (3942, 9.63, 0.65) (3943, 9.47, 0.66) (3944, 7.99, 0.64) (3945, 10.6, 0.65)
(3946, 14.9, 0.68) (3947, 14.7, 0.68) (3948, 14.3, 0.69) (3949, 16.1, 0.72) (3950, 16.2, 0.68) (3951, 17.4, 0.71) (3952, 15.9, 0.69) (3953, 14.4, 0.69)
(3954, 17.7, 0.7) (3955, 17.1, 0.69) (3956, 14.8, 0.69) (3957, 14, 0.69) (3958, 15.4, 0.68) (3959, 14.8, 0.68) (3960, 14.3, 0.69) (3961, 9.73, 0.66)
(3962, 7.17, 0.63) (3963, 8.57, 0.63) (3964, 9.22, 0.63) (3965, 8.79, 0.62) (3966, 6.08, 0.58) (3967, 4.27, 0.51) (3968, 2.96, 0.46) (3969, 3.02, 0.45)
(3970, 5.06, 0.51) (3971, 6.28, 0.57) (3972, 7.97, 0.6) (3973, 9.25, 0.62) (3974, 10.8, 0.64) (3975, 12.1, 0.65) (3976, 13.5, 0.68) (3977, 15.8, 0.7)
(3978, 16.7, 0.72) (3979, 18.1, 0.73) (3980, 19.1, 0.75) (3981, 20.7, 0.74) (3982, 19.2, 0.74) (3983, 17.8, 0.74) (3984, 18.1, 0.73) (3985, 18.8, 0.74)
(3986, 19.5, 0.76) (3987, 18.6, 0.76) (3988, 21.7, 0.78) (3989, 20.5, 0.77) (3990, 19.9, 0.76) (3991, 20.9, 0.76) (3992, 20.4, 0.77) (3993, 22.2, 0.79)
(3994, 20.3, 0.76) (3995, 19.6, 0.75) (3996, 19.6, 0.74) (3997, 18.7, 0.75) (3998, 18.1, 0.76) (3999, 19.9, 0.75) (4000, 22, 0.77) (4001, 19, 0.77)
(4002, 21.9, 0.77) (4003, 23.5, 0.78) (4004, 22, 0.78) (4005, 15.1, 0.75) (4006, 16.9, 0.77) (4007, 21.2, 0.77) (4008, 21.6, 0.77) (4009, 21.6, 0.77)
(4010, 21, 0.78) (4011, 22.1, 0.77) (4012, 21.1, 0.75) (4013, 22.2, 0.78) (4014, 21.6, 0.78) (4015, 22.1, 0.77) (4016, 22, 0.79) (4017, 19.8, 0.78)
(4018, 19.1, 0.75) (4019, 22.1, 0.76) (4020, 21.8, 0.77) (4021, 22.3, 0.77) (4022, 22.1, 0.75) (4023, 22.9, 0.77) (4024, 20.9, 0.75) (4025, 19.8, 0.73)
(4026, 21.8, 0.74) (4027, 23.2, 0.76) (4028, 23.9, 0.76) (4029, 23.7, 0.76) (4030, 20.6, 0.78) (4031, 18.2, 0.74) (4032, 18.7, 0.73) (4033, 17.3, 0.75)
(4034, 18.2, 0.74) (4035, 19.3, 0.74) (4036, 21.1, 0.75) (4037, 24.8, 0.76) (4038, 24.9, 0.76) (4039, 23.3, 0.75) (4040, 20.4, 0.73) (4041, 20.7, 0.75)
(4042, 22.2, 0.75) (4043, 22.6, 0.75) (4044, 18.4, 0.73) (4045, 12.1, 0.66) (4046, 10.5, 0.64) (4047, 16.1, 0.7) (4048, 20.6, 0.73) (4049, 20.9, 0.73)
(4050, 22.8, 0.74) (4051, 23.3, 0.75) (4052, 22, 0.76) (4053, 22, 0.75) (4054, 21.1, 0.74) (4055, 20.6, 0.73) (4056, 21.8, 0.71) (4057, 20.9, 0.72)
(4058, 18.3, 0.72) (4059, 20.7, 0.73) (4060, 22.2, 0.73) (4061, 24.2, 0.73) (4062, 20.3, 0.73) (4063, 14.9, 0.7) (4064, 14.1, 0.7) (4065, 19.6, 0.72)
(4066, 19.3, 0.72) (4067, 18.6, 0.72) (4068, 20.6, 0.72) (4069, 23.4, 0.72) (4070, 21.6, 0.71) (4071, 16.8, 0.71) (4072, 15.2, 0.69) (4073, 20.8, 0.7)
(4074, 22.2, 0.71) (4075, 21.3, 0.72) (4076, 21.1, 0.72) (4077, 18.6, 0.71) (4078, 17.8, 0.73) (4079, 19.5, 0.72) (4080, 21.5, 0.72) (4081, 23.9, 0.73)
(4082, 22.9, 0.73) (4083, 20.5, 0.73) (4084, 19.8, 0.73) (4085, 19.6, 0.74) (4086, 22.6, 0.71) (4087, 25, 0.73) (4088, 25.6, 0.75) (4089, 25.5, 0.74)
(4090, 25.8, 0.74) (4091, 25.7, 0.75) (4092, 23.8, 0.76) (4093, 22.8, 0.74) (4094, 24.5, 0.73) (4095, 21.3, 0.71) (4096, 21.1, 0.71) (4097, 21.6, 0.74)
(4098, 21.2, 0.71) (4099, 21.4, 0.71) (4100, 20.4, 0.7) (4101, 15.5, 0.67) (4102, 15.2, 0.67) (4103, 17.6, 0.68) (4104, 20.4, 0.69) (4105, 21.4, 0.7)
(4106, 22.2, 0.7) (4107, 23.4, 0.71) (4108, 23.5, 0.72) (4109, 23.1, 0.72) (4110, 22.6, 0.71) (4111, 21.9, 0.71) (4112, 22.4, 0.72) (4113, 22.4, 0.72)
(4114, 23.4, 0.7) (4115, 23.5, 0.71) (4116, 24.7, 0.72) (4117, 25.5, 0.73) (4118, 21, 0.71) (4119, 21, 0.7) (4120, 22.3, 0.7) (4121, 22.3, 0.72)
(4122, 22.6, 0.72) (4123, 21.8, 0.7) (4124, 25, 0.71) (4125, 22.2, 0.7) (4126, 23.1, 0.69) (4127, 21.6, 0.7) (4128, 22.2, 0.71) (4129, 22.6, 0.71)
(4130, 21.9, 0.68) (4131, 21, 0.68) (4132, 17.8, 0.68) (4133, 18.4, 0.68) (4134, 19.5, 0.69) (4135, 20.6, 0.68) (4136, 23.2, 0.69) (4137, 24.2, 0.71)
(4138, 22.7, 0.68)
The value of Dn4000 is 1.80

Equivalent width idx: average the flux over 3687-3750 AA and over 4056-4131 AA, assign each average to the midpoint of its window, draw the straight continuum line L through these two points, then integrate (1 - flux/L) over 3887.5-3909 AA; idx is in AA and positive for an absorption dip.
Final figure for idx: 3.9 AA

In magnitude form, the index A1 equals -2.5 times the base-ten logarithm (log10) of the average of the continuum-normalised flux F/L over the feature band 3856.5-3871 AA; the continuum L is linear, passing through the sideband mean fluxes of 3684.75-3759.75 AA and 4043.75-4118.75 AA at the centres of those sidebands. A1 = 0.19 mag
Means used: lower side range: 12.7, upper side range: 20.9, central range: 13.4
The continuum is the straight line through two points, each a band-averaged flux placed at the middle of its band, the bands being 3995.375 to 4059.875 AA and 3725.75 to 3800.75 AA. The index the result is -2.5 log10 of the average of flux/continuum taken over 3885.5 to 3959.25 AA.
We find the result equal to 0.375 mag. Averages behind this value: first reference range 13.3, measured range 12.5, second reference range 20.6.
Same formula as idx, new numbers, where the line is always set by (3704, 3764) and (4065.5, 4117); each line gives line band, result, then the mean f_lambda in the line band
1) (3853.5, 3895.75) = 6.3 AA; 13.3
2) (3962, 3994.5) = 7.7 AA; 14.1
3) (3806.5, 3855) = 9.4 AA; 11.6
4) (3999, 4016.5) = -1.6 AA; 21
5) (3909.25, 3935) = 7.7 AA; 11.8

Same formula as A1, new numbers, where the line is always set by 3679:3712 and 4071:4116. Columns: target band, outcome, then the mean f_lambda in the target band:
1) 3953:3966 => 0.48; 12.4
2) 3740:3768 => 0.32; 11.7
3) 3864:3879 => 0.31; 13.4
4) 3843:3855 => 0.12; 15.5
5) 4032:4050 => 0.06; 19.7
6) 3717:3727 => 0.40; 10.5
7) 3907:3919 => 0.10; 16.9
